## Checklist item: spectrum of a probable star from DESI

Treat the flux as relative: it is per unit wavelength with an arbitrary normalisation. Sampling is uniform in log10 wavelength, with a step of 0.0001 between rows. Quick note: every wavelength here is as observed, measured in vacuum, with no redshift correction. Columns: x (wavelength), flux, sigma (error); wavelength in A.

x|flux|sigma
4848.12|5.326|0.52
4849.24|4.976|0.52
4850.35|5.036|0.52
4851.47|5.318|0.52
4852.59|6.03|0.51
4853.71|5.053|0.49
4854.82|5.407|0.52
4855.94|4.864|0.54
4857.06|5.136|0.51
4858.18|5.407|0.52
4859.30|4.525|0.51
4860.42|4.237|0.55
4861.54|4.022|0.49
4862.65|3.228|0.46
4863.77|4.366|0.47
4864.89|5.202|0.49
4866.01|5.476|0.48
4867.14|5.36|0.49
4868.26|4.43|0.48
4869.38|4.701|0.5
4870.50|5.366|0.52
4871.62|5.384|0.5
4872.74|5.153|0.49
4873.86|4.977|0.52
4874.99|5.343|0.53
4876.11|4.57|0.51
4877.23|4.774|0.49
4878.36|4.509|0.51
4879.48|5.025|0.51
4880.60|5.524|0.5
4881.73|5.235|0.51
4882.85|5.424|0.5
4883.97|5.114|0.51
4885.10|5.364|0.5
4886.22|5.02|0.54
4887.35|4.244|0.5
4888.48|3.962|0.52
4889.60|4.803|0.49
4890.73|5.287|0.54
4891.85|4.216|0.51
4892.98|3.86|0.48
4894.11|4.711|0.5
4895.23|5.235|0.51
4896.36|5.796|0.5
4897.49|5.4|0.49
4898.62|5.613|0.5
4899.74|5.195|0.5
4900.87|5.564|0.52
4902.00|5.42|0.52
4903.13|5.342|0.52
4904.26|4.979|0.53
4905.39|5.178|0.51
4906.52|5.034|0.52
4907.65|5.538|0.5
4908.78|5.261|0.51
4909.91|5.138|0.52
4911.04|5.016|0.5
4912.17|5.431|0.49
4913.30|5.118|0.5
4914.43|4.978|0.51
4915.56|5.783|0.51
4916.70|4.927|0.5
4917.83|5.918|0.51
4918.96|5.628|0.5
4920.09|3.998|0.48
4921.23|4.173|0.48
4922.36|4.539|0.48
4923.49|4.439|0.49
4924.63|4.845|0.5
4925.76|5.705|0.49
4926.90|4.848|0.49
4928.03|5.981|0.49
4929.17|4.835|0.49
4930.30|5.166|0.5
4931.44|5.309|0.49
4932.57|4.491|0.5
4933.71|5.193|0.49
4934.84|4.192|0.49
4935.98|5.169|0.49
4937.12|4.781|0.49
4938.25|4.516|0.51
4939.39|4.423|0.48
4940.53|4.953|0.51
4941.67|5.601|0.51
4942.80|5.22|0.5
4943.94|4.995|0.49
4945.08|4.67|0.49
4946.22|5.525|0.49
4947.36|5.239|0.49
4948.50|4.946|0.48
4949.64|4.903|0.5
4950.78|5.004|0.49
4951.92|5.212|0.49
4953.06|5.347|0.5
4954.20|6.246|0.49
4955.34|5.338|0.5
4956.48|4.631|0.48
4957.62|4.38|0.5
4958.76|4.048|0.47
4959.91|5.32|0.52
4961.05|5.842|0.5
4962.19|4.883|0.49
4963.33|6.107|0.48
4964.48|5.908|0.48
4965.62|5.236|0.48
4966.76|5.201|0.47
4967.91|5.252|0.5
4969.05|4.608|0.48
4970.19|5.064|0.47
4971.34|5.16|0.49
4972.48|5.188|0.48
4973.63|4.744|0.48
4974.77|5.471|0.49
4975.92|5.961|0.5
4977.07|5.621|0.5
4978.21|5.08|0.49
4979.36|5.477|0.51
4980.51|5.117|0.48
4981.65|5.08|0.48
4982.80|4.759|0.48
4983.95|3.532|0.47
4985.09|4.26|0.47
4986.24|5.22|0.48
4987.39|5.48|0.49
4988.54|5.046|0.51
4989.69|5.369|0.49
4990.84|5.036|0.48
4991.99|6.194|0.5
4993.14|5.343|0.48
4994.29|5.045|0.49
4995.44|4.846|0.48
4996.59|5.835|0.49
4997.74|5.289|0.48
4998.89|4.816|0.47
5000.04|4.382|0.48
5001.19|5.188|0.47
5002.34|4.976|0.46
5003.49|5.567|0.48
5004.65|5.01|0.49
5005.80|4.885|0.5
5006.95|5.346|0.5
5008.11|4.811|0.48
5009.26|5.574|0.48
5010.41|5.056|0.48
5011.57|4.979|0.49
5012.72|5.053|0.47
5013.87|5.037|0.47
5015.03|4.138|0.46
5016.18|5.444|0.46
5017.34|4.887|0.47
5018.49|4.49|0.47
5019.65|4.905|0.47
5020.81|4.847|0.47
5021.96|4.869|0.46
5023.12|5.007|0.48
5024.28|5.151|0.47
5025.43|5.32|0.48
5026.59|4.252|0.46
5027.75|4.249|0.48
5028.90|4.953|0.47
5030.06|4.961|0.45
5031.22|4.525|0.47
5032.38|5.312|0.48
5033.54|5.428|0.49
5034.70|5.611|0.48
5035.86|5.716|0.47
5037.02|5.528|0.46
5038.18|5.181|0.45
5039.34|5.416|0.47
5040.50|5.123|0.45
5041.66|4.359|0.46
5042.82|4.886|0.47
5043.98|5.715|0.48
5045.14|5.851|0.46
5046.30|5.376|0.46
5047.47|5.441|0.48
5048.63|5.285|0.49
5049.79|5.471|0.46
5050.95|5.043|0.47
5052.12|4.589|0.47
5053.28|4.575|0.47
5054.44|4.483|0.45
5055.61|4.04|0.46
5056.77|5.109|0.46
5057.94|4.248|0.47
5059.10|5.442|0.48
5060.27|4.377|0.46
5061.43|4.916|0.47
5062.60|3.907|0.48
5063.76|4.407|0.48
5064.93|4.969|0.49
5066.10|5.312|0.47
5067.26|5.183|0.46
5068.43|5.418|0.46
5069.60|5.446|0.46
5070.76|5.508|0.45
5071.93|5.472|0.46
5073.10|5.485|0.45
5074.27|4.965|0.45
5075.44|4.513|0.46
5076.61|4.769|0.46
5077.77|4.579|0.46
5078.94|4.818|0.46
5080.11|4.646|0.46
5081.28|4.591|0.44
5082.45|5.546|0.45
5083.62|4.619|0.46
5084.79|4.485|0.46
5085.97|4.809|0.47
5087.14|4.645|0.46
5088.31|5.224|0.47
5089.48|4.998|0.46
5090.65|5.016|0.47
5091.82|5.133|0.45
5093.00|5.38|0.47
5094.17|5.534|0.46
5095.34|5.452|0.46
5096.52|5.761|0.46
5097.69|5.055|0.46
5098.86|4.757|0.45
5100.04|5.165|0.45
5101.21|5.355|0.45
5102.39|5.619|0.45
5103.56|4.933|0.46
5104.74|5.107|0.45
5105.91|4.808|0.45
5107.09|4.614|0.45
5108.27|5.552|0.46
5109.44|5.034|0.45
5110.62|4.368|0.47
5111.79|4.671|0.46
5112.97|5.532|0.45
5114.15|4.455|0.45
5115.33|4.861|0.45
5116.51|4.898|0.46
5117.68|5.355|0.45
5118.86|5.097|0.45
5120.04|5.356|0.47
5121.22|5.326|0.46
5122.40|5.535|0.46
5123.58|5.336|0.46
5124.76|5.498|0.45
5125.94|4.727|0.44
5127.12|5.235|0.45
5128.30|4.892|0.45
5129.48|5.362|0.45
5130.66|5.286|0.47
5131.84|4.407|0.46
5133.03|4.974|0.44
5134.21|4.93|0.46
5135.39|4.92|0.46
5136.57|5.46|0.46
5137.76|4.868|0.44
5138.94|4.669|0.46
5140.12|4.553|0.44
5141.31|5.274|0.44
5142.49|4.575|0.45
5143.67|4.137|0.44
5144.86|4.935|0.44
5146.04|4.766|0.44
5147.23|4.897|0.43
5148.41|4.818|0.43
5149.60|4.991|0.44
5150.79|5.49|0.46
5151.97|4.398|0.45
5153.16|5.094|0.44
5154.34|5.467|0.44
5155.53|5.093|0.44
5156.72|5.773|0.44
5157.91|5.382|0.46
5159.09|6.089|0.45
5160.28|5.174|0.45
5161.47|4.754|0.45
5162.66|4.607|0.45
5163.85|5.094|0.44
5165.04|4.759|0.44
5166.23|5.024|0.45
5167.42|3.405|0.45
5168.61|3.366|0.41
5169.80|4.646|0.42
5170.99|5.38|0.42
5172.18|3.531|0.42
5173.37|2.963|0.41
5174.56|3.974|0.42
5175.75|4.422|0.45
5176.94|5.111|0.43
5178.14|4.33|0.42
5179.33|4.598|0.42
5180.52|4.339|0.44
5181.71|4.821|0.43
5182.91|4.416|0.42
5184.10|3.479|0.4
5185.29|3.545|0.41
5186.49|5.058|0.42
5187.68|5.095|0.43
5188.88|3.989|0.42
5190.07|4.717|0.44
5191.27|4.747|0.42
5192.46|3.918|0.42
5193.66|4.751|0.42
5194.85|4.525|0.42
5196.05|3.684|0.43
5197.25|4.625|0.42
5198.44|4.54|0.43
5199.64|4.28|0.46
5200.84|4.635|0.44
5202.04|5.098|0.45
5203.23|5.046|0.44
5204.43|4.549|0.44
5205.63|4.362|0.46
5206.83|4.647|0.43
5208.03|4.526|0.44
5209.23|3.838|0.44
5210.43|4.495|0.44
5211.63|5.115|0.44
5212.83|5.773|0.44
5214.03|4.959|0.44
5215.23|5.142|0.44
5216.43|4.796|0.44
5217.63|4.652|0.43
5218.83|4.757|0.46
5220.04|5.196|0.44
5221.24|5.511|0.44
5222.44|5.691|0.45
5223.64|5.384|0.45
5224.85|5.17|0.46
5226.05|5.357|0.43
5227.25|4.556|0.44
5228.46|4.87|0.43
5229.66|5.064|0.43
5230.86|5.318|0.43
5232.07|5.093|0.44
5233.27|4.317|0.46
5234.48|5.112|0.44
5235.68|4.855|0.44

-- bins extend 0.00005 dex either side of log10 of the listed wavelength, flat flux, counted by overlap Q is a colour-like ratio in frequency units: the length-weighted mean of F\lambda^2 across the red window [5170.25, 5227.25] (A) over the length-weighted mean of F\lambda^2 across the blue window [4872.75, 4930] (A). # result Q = 1.0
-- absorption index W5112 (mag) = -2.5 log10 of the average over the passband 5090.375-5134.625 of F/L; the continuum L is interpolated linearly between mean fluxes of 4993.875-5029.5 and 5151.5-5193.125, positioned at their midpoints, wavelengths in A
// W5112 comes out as -0.08 mag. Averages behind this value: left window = 4.97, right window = 4.59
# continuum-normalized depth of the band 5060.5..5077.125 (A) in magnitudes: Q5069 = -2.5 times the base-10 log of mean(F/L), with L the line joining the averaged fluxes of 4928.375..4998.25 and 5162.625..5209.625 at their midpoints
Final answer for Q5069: -0.05 mag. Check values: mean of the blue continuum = 5.12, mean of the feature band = 5.01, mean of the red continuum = 4.41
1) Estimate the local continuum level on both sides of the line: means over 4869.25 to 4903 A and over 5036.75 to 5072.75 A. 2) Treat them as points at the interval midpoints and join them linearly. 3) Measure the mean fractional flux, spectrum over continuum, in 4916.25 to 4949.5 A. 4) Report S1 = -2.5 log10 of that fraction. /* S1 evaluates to 0.01 mag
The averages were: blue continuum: 5.04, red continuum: 5.03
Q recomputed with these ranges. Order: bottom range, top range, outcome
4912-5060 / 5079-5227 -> 1.02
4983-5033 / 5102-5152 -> 1.05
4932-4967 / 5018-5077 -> 1.02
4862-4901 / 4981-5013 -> 1.07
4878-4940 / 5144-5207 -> 1.02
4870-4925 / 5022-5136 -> 1.07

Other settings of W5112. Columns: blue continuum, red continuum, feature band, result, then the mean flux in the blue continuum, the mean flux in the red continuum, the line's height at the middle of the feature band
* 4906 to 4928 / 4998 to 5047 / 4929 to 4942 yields 0.046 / 5.09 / 5.05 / 5.09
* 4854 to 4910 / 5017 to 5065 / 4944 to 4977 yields -0.049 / 4.98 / 4.96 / 4.97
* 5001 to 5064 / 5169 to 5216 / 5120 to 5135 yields -0.095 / 4.99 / 4.5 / 4.7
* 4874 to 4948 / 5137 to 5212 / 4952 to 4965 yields -0.066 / 5.03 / 4.62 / 4.96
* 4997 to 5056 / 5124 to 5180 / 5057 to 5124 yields -0.023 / 5.03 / 4.81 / 4.92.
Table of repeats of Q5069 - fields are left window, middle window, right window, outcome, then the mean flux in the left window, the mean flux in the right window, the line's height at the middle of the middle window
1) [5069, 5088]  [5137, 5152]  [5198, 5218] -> 0.00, 4.94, 4.73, 4.83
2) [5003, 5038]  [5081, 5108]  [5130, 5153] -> -0.03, 5.03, 4.87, 4.93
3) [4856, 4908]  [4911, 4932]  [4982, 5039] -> -0.02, 4.96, 5.04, 4.98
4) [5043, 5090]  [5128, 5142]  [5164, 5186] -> -0.10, 4.96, 4.25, 4.51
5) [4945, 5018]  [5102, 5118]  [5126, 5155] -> 0.00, 5.13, 4.93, 4.97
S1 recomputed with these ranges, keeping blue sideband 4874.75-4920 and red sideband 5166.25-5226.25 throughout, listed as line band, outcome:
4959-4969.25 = -0.08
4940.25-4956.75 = -0.04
